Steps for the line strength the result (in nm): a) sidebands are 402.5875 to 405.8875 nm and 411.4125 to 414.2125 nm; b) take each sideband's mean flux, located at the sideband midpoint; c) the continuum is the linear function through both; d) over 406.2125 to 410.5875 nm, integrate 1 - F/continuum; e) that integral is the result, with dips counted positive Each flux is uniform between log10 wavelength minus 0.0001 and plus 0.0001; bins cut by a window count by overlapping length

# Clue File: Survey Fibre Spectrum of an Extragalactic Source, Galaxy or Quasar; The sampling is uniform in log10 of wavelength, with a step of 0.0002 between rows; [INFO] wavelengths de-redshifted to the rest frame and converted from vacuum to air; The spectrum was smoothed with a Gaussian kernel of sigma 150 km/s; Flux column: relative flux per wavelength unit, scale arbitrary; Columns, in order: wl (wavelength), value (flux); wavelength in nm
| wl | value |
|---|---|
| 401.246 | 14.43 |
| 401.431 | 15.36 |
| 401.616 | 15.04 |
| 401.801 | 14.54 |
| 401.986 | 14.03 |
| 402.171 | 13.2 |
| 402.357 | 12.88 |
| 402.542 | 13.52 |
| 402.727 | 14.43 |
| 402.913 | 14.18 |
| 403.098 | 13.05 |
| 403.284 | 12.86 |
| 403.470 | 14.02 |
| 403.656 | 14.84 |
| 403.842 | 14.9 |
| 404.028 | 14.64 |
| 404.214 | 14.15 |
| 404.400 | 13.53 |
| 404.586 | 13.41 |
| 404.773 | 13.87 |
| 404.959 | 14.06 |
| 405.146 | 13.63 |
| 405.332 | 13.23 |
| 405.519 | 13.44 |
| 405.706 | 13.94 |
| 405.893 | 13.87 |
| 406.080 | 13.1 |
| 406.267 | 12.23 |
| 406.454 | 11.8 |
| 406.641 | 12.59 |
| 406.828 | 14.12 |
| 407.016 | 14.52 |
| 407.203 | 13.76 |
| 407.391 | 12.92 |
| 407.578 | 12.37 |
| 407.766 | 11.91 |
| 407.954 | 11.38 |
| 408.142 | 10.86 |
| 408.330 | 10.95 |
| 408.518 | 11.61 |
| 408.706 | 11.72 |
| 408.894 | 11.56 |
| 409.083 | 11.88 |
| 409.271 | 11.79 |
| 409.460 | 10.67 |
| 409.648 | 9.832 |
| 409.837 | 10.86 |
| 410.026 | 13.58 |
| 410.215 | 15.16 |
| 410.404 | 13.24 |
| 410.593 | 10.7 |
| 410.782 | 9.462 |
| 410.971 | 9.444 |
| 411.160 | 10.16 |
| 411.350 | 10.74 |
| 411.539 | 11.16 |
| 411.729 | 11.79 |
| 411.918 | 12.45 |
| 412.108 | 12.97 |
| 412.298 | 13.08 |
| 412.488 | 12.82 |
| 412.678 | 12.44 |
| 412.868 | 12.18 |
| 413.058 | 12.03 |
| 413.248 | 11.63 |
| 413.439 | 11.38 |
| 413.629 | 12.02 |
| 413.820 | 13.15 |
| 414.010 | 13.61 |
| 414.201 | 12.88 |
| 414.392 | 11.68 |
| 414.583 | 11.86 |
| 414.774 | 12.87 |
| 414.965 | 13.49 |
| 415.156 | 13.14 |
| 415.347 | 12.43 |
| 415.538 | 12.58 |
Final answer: 0.31 nm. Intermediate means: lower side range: 13.9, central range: 12.2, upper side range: 12.3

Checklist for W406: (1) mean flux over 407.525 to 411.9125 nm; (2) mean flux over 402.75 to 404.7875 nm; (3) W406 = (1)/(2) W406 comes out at 0.8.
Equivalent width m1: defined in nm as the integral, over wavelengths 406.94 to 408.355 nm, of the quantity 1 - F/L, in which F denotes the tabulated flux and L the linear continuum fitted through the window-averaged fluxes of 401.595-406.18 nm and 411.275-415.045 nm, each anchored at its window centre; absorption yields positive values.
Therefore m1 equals 0.091 nm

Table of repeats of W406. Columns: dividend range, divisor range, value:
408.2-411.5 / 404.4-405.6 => 0.84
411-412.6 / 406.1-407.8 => 0.91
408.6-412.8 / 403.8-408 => 0.88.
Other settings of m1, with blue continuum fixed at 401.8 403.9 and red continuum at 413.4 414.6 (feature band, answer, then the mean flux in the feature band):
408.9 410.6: 0.13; 12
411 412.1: 0.13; 11.3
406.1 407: 0.03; 12.9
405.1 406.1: -0.01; 13.6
